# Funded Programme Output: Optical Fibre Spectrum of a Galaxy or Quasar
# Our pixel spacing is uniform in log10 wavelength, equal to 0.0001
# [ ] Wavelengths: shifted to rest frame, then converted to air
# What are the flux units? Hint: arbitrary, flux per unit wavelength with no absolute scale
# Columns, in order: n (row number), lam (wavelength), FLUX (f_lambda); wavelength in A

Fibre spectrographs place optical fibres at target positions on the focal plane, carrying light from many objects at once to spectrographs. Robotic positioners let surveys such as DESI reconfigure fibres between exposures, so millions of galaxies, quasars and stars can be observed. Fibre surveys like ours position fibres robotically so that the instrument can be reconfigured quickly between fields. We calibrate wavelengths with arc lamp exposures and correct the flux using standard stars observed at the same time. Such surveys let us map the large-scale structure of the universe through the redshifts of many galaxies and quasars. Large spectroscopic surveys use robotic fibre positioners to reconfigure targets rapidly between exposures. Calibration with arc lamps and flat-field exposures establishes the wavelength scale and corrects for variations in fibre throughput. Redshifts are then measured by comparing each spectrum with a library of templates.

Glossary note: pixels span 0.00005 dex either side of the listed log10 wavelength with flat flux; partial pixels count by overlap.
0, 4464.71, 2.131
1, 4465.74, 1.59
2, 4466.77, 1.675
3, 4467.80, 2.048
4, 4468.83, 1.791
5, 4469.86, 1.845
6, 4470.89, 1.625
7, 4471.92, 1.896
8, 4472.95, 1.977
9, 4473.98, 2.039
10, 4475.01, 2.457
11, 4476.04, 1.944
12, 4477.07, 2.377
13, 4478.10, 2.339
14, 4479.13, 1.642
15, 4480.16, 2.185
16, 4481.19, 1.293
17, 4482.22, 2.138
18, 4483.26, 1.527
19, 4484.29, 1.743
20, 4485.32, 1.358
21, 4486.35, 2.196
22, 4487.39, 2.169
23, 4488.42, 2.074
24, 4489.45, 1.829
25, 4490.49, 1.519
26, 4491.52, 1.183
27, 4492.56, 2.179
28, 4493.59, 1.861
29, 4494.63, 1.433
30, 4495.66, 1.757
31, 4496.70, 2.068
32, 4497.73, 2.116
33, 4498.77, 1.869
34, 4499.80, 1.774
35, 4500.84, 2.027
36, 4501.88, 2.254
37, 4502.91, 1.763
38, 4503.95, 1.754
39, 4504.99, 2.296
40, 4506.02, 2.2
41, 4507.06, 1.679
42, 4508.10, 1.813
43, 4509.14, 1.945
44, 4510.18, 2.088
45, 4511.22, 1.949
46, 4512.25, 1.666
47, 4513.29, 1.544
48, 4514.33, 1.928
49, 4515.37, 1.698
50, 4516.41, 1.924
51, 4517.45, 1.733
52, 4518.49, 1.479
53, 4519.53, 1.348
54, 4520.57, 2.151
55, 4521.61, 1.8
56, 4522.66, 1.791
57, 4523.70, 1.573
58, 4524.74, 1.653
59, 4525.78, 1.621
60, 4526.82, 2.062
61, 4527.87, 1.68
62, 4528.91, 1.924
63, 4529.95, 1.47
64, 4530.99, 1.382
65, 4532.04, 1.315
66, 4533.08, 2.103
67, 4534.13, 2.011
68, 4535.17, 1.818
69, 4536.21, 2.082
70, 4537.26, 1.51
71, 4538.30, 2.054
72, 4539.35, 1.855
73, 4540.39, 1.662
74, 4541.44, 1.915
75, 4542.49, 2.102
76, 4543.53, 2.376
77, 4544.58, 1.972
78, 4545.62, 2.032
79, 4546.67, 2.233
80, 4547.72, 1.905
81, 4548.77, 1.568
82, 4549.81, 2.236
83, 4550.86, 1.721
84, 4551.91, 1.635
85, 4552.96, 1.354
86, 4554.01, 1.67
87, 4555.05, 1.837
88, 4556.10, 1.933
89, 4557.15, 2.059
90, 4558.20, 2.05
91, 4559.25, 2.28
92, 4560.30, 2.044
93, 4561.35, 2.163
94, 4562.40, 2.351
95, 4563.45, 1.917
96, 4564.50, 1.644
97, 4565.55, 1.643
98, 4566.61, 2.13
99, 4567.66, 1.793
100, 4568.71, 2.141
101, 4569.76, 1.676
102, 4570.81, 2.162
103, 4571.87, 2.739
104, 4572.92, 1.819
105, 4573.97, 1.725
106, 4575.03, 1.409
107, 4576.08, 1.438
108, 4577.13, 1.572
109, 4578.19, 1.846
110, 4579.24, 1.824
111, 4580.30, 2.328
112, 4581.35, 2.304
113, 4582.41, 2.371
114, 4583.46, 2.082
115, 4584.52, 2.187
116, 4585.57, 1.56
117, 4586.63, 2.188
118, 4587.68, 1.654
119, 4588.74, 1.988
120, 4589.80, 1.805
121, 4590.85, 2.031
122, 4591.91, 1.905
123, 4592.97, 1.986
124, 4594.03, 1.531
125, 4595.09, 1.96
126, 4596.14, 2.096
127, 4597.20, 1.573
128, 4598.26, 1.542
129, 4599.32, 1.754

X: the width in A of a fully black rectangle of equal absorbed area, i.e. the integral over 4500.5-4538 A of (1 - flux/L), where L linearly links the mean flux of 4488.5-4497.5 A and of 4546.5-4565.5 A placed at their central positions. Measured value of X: 0.3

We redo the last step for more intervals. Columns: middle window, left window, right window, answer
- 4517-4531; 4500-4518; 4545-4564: 1.5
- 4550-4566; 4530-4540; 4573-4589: -0.5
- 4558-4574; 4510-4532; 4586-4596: -1.7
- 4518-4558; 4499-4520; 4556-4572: 2.6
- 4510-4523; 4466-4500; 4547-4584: 0.9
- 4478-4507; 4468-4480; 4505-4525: 0.6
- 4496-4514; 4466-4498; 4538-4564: -0.2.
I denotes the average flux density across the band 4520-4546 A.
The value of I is 1.83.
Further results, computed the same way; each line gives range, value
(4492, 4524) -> 1.85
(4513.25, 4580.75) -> 1.85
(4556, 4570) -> 2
